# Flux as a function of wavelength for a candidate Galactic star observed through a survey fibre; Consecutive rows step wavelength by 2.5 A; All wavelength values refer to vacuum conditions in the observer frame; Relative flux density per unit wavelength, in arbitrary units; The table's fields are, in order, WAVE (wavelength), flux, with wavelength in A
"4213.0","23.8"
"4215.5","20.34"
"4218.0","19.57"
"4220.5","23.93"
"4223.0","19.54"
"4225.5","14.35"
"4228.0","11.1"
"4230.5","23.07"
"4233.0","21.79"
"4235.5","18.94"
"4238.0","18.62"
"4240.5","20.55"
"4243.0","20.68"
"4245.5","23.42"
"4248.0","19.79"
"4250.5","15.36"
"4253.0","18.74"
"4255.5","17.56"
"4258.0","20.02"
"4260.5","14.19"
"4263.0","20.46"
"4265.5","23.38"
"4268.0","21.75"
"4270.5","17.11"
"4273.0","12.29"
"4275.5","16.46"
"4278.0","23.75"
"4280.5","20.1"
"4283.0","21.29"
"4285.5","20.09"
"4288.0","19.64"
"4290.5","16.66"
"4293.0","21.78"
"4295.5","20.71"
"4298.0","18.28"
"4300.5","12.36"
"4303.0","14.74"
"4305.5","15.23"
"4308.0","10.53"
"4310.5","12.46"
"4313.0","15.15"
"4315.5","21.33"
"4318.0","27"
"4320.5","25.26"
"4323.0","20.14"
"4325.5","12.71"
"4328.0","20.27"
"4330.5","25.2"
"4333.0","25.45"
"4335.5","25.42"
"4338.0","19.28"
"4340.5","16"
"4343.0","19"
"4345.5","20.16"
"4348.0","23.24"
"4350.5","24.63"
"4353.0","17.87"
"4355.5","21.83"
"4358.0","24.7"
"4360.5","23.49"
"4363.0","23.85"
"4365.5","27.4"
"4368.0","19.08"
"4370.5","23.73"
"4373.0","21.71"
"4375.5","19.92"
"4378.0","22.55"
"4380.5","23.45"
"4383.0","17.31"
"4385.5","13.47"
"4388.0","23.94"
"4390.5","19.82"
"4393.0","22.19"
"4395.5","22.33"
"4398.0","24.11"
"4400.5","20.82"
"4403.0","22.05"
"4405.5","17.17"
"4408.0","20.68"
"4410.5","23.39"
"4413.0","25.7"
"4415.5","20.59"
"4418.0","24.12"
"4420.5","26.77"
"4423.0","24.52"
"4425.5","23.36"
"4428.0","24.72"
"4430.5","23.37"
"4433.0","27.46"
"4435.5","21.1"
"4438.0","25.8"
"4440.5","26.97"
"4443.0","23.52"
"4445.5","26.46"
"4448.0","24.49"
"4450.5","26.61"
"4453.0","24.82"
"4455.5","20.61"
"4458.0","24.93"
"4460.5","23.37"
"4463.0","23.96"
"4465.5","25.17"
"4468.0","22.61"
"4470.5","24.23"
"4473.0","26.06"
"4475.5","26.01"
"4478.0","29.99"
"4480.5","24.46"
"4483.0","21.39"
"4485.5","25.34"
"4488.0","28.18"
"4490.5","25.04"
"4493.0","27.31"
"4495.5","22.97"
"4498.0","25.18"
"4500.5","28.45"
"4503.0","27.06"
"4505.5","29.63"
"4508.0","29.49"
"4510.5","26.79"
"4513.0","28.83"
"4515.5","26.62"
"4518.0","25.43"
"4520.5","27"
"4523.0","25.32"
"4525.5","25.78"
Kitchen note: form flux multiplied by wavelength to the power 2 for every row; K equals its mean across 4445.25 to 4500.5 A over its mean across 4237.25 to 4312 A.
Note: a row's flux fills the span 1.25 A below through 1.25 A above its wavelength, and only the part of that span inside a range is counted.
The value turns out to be 1.5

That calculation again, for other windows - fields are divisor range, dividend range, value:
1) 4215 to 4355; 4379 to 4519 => 1.36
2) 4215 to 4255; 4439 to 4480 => 1.43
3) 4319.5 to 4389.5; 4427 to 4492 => 1.22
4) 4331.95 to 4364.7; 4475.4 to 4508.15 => 1.28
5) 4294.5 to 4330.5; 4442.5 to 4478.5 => 1.49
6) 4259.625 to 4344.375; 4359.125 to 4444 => 1.25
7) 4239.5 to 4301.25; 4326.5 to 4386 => 1.18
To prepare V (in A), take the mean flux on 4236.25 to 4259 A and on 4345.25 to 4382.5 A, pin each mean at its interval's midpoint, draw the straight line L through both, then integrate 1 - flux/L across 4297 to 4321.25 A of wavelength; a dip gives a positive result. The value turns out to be 4.6 A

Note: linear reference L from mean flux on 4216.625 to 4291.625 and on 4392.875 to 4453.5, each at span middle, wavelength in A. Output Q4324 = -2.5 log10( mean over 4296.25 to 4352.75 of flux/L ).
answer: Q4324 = 0.100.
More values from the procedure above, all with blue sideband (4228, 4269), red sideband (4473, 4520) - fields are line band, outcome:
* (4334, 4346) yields 0.11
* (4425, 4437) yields 0.03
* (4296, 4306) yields 0.33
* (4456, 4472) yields 0.08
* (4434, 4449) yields 0.01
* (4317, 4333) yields -0.01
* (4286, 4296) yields 0.06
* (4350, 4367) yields -0.03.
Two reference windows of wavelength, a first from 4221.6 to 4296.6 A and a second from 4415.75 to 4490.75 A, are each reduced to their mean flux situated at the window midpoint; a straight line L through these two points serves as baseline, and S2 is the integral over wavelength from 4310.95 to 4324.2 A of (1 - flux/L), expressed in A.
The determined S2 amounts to -0.2 A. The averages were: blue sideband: 19.1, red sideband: 24.8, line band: 21.2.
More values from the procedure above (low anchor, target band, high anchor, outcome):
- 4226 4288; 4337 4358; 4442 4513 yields 1.2 A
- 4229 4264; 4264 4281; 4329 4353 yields 0.7 A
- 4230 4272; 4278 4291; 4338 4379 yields 0.1 A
